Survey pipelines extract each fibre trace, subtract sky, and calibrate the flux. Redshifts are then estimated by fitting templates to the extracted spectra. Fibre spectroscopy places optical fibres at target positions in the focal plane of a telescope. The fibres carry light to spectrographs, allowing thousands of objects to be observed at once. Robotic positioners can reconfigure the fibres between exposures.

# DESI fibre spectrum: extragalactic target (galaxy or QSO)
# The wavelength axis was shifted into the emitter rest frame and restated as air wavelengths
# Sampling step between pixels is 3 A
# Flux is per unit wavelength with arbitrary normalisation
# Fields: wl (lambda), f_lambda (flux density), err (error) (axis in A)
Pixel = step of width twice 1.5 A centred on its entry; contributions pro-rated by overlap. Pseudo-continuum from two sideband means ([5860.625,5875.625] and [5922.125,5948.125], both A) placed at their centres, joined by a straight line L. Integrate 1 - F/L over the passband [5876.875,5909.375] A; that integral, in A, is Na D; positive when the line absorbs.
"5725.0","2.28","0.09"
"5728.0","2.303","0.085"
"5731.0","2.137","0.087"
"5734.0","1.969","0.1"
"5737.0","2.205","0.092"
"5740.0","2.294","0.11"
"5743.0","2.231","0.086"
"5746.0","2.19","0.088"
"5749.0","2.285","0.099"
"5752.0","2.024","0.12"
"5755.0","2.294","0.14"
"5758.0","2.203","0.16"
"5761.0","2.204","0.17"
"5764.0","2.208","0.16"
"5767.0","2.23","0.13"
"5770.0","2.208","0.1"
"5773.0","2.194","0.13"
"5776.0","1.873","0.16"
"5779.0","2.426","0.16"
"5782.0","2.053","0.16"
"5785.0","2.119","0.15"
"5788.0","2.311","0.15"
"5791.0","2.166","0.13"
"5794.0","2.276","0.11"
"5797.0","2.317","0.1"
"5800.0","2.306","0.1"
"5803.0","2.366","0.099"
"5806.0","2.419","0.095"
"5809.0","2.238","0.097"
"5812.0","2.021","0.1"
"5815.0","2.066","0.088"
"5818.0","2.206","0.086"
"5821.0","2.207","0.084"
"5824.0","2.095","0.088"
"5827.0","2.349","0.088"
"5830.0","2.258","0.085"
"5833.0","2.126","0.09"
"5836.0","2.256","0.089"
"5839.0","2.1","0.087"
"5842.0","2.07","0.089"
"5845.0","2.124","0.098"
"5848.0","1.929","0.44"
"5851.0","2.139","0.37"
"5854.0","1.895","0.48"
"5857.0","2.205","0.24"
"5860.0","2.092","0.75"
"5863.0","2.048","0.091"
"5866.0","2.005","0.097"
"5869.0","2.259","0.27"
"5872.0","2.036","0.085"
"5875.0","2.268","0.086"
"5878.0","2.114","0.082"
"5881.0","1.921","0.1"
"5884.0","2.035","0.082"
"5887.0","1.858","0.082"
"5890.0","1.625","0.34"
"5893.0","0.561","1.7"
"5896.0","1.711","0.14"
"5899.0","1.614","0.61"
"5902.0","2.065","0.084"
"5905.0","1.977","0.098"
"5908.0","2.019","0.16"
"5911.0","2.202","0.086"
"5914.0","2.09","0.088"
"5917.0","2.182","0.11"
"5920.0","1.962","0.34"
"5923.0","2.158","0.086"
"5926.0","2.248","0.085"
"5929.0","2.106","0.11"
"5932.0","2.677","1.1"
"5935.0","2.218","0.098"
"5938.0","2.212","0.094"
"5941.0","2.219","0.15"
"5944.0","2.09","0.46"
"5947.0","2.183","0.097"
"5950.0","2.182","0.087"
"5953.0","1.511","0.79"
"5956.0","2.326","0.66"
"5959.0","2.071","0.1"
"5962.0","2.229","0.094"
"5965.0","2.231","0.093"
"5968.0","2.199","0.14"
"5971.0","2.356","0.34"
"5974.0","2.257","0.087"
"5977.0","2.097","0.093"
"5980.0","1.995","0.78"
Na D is 5.9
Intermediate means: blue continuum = 2.11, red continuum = 2.24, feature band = 1.77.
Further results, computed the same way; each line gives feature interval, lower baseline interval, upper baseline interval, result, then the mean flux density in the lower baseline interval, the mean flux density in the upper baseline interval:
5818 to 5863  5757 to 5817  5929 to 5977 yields 1.5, 2.21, 2.19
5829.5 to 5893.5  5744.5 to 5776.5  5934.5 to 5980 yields 4.5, 2.18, 2.15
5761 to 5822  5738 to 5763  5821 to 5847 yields -0.5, 2.22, 2.17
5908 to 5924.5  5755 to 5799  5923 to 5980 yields 0.6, 2.2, 2.18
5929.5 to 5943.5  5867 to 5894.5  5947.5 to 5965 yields -1.9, 1.86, 2.08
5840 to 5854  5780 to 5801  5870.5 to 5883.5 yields 0.5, 2.22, 2.08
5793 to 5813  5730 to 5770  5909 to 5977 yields -0.9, 2.19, 2.17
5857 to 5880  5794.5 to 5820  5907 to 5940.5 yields 1.0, 2.24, 2.19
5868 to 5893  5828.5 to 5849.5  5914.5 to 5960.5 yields 2.5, 2.12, 2.15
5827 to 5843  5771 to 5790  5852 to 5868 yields -0.7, 2.16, 2.06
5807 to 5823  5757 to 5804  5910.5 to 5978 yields 0.4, 2.21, 2.17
